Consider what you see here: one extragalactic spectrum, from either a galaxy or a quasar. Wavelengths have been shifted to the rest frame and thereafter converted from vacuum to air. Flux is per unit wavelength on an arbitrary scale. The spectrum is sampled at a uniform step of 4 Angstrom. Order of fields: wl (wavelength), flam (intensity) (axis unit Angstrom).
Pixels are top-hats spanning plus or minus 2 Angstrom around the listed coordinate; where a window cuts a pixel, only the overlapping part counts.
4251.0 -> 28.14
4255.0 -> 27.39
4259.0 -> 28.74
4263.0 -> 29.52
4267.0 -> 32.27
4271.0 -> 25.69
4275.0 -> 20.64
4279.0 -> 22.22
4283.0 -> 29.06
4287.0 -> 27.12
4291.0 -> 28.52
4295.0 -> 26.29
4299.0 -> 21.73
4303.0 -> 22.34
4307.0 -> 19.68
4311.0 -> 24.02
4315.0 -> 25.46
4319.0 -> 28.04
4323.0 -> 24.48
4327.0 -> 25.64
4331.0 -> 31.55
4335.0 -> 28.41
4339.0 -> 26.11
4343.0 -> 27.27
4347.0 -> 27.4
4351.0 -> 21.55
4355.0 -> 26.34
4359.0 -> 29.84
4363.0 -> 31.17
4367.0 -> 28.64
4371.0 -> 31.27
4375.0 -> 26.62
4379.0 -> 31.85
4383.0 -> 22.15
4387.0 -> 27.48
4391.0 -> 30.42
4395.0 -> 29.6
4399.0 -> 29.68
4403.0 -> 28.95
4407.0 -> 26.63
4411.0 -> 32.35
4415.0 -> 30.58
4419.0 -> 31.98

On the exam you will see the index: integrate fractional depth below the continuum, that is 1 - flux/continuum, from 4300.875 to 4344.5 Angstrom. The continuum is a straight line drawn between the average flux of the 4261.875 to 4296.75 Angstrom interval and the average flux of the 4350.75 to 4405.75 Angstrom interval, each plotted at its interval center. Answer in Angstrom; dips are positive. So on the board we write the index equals 2.9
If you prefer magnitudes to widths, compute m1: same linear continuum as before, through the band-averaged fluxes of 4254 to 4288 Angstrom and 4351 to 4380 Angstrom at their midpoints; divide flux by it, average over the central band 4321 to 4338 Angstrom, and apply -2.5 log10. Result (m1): 0.025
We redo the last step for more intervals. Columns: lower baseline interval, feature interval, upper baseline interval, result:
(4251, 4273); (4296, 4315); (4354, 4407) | 0.26 mag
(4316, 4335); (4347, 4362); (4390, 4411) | 0.07 mag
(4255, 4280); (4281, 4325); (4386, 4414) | 0.09 mag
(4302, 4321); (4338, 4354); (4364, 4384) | 0.04 mag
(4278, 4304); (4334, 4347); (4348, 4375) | 0.00 mag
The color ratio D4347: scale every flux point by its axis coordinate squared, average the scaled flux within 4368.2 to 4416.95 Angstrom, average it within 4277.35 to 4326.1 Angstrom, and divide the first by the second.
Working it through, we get 1.21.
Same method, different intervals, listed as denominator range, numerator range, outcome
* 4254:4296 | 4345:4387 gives 1.07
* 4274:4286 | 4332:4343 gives 1.16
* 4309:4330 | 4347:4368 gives 1.08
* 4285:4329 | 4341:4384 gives 1.15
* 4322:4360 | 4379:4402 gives 1.08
